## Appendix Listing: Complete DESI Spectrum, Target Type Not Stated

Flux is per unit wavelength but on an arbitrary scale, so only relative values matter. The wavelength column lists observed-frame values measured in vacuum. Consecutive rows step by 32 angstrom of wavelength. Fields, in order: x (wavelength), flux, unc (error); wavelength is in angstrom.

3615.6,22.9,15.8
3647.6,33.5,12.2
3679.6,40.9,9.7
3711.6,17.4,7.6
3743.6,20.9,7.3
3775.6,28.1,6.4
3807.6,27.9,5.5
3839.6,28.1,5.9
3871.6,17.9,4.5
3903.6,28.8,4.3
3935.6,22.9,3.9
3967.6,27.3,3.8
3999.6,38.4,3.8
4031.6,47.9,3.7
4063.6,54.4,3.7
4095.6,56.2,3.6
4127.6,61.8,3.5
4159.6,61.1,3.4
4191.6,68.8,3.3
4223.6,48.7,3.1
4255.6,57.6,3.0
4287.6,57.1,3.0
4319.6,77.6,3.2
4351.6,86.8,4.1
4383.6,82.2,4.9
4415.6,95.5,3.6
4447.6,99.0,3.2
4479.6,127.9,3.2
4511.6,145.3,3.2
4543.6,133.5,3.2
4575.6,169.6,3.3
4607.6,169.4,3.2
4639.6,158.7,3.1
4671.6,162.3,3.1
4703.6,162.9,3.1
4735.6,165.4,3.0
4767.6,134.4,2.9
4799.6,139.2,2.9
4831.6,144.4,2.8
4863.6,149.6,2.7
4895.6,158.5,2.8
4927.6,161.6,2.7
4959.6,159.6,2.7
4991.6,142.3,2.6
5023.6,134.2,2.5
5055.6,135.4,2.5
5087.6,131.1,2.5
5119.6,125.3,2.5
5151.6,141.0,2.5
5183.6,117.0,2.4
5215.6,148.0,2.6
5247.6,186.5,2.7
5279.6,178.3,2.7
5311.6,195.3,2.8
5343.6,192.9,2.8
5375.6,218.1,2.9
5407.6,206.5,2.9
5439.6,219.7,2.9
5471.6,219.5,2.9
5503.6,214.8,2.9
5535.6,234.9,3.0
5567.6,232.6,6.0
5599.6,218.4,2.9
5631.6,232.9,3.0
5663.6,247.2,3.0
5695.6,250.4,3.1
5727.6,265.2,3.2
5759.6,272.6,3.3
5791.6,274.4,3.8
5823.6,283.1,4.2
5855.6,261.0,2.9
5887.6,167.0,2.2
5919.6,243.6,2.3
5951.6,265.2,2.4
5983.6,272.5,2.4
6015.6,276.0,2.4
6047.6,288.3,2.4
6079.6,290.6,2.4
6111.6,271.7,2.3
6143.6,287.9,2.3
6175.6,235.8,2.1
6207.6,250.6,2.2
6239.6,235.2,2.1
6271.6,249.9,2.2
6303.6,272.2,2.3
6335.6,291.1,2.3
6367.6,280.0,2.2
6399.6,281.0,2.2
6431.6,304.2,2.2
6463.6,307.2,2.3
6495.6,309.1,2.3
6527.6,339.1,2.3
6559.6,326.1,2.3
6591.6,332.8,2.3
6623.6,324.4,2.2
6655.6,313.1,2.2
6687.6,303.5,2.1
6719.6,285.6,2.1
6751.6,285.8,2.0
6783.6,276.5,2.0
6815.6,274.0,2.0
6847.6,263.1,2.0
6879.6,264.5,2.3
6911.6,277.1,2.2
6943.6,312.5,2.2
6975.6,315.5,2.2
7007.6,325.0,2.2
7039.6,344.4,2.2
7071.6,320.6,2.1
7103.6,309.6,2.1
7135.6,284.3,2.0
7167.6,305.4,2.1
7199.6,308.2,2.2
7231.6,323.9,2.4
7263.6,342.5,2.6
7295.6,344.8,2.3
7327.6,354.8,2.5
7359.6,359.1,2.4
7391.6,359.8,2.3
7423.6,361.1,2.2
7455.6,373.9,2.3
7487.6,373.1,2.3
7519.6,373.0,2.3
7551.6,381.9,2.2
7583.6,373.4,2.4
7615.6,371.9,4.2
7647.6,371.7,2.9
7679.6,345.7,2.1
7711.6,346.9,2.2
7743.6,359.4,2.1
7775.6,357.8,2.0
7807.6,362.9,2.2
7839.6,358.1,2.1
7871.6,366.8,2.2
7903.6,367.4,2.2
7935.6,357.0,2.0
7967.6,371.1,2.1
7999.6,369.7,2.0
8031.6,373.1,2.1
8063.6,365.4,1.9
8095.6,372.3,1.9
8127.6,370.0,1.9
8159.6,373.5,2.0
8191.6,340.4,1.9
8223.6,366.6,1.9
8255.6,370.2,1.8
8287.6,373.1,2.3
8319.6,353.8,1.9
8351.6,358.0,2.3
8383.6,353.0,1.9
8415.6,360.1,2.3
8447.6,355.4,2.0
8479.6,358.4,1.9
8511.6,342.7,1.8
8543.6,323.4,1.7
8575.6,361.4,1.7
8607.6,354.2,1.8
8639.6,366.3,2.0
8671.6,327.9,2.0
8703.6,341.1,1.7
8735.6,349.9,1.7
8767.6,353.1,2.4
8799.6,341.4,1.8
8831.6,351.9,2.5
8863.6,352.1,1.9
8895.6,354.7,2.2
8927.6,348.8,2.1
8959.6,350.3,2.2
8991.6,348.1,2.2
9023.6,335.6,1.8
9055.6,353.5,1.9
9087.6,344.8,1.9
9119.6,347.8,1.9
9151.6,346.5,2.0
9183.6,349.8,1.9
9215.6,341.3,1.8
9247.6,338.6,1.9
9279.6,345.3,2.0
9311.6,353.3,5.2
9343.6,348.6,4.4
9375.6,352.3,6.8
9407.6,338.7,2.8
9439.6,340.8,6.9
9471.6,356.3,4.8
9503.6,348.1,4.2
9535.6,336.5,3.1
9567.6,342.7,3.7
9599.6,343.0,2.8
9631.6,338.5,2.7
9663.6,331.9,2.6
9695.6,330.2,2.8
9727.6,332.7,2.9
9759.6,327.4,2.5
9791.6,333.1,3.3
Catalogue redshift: 0.000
